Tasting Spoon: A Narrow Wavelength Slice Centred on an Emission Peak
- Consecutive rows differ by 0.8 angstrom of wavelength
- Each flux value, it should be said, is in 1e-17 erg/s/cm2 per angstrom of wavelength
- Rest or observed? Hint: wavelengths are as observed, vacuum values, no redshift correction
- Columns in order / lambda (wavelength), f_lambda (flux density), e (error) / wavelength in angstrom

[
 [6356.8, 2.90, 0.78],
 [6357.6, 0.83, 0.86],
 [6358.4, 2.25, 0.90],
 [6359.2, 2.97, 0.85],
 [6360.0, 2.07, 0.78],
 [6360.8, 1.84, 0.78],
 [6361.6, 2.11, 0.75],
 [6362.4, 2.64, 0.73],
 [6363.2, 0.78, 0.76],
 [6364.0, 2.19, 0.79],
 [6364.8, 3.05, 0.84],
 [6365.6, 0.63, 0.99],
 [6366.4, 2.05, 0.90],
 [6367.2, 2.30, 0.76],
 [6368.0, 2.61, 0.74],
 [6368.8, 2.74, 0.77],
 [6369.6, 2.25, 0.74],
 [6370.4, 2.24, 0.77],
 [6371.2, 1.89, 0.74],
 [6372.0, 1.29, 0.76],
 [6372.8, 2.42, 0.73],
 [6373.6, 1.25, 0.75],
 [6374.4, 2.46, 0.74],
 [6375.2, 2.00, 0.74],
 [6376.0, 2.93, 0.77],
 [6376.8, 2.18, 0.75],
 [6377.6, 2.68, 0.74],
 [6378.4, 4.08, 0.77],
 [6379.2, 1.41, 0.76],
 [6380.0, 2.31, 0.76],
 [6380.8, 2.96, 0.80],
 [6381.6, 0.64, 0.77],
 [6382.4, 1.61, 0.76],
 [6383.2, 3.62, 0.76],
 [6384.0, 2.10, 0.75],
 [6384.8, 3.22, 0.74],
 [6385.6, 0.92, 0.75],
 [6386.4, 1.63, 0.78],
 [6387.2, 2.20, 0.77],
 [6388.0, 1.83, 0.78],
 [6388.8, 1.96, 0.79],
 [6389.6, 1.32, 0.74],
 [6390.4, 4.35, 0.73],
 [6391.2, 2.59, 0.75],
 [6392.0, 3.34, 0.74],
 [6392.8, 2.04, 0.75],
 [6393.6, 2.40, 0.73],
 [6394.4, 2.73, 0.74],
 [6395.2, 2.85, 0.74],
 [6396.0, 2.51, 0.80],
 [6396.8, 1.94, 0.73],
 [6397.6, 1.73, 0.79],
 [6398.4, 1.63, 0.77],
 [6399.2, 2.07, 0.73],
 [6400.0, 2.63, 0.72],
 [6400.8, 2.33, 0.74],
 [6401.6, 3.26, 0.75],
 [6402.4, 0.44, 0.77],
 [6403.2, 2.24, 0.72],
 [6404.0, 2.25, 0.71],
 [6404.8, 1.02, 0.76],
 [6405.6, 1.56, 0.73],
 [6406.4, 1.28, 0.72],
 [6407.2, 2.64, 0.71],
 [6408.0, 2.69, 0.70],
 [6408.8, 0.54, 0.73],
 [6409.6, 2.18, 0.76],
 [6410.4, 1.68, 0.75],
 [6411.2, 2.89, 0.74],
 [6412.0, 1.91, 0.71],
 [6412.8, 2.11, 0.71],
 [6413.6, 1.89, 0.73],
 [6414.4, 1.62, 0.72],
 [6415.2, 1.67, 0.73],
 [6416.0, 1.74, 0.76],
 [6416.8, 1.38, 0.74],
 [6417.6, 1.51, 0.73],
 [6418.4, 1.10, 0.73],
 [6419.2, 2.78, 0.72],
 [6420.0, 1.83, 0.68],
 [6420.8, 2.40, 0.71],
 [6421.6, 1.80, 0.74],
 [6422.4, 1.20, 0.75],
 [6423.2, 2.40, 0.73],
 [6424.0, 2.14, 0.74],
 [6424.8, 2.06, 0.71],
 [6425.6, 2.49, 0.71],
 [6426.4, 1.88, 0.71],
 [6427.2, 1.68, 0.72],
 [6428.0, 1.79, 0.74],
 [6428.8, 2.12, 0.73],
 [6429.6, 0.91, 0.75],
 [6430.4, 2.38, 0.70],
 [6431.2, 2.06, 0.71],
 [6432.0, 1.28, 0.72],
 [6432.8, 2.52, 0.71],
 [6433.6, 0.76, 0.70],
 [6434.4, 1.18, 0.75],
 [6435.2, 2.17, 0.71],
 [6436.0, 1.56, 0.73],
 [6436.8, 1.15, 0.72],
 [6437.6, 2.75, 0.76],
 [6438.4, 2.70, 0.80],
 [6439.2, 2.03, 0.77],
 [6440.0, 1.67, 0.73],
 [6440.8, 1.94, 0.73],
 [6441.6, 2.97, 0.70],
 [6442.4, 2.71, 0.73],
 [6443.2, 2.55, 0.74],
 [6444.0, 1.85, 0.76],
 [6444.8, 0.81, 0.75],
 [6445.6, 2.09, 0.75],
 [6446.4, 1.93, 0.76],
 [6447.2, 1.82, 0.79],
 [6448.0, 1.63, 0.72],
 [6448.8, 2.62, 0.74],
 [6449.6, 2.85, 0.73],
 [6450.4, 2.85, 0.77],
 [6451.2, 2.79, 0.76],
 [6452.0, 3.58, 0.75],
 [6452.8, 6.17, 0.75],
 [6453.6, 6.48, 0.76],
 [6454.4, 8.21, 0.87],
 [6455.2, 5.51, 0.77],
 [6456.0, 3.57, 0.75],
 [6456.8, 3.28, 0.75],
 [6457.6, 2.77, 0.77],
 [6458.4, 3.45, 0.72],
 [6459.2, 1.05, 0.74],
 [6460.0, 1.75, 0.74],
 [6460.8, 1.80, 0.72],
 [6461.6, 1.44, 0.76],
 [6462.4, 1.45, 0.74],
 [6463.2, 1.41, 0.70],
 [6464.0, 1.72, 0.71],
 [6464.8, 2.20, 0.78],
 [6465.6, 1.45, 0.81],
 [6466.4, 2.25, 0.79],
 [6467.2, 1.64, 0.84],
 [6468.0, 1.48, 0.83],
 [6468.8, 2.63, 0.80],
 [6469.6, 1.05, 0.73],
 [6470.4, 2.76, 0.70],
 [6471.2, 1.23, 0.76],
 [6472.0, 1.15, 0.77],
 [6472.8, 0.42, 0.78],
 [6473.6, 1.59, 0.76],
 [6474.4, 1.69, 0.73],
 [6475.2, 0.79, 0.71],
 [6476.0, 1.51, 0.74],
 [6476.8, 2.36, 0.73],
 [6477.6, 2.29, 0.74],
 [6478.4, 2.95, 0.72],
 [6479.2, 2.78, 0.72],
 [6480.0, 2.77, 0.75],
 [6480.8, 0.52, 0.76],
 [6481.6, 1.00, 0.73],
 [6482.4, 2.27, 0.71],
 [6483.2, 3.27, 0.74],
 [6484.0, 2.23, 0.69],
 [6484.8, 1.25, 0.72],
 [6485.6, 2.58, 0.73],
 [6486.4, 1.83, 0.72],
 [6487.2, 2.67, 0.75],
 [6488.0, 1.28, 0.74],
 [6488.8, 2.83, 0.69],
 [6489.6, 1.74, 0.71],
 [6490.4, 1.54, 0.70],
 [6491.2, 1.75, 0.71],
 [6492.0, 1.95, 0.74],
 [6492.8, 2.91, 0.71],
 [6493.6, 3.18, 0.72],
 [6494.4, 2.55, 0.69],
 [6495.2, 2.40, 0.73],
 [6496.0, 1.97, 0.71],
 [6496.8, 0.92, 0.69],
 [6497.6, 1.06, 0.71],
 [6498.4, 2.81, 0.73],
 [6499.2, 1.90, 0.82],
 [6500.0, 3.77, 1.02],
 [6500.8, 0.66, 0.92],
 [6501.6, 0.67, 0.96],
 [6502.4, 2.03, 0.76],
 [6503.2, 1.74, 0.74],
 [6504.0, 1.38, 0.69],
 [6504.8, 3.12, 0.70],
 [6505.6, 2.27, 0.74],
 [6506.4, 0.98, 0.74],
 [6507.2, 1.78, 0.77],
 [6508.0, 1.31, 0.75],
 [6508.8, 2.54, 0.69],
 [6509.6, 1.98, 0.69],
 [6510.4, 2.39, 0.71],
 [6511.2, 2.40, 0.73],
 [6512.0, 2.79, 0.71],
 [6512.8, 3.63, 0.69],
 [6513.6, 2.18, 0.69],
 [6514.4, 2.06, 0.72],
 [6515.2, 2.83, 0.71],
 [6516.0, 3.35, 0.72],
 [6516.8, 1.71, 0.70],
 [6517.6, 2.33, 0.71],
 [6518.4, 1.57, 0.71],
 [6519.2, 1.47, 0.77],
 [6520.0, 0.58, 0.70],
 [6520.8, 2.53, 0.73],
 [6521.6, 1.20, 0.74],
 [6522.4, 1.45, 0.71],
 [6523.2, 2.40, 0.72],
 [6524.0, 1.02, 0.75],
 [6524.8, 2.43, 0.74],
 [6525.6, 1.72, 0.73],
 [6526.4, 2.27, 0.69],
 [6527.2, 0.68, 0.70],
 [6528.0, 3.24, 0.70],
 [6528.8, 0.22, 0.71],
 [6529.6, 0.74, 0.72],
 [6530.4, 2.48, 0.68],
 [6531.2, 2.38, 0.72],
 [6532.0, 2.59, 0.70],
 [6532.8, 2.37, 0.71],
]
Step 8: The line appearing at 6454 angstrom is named [O III]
